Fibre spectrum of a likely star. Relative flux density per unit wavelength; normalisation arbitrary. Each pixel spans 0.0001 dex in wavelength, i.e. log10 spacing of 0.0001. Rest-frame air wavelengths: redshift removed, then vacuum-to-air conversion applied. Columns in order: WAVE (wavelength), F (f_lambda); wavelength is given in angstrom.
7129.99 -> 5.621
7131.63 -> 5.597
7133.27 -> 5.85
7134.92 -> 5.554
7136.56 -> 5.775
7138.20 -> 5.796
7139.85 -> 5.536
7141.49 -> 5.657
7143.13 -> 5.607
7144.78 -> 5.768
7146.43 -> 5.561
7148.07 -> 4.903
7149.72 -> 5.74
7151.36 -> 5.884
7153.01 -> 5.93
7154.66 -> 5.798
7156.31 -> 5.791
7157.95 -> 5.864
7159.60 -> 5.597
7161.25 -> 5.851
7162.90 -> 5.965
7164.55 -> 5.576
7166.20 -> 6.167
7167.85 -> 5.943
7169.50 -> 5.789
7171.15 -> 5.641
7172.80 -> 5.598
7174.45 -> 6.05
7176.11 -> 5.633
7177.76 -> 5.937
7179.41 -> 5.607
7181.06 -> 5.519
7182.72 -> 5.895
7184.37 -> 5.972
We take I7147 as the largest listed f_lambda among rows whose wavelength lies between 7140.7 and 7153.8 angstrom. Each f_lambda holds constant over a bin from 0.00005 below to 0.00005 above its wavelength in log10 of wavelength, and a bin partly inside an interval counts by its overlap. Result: 5.93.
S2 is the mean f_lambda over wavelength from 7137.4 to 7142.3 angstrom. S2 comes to 5.66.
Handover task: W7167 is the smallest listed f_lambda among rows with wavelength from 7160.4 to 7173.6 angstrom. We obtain 5.576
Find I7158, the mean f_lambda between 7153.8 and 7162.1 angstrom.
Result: 5.78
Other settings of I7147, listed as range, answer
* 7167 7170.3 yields 5.943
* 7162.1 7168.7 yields 6.167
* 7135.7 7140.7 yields 5.796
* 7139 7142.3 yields 5.657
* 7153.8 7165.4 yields 5.965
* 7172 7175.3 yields 6.05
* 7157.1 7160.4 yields 5.864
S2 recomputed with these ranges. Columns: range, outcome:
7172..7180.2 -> 5.77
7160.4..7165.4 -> 5.8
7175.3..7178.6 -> 5.79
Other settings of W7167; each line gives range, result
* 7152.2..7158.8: 5.791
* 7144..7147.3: 5.561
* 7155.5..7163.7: 5.597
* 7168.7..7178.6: 5.598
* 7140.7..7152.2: 4.903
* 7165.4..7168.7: 5.943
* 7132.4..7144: 5.536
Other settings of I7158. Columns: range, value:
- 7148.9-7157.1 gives 5.83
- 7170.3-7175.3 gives 5.76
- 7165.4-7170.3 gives 5.97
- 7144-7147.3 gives 5.65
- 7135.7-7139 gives 5.79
